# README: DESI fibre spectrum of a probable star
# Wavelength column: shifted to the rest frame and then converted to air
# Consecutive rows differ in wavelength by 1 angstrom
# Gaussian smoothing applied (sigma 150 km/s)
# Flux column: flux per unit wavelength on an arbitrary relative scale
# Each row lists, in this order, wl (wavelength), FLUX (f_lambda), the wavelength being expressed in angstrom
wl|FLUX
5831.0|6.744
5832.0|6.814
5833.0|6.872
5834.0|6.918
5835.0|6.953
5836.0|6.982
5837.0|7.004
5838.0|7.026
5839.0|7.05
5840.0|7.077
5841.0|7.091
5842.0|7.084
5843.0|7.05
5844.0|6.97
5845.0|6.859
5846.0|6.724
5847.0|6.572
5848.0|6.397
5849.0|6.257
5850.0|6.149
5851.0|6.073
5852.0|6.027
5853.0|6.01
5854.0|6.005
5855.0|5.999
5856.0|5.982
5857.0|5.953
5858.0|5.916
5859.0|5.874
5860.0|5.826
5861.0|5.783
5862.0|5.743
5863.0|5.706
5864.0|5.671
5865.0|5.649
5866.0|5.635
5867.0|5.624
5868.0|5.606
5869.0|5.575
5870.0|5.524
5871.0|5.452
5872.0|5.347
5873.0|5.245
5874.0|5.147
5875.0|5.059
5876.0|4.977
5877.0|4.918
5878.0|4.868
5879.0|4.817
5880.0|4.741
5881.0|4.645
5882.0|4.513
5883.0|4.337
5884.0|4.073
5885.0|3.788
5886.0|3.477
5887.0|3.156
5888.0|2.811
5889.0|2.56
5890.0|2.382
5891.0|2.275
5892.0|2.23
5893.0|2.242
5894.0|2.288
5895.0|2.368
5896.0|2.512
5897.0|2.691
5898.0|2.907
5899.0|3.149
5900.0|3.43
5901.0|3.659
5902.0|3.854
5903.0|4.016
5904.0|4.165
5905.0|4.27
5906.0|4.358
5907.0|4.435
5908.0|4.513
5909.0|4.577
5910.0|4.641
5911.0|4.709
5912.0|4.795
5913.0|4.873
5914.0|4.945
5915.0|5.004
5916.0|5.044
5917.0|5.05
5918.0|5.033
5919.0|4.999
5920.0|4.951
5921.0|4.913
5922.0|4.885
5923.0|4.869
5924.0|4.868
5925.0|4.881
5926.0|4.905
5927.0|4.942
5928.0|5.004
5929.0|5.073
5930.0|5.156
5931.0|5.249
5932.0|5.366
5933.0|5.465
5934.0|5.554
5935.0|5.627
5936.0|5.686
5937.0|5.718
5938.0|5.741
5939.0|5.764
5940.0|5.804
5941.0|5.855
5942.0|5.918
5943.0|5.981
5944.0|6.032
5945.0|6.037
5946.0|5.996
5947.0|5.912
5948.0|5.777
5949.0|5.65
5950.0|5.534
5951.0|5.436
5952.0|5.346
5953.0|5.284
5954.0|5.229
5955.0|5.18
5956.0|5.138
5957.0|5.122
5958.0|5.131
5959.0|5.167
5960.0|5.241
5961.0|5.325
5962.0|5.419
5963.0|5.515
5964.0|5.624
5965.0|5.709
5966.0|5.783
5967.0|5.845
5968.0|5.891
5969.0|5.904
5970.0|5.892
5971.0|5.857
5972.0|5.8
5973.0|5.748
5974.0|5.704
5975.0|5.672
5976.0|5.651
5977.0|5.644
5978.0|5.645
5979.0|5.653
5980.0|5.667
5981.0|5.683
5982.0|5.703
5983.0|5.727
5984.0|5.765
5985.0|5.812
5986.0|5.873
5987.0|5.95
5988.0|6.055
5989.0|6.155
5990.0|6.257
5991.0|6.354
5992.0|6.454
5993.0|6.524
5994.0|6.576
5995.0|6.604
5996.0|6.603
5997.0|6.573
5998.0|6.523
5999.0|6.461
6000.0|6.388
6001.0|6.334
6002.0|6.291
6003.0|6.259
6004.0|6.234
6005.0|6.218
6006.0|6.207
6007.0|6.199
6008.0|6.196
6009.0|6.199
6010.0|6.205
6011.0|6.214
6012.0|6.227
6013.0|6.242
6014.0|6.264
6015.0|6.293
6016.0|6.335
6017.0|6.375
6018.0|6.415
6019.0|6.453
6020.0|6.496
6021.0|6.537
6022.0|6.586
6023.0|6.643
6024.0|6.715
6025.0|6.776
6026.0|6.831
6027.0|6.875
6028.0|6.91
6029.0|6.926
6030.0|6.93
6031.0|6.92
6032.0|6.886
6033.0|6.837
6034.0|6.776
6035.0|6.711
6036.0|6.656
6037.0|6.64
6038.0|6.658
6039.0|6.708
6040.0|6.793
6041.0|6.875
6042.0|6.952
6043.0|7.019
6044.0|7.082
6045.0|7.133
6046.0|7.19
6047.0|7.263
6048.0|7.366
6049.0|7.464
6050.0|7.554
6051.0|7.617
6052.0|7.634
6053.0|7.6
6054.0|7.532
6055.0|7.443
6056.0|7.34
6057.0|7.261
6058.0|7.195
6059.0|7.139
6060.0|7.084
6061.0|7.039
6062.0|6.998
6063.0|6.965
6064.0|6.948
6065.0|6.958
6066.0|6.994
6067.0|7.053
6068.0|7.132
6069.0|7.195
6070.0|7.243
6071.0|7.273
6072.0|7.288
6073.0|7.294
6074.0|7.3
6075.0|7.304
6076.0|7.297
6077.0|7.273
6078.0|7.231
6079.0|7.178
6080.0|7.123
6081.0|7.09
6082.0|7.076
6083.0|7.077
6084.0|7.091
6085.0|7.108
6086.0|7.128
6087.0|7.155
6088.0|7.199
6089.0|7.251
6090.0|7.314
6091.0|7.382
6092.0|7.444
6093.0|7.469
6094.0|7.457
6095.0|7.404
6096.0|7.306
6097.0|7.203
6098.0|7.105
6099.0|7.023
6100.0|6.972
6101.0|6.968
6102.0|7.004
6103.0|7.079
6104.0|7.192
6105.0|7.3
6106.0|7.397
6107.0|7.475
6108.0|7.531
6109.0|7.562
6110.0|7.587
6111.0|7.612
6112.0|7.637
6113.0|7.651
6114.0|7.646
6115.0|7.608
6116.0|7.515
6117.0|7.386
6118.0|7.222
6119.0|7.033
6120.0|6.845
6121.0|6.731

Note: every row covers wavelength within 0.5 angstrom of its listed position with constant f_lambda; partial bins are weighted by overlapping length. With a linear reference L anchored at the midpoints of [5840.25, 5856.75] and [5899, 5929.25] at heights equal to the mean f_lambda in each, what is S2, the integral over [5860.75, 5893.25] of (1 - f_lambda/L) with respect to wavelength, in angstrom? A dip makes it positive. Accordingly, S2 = 6.7 angstrom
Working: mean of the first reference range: 6.45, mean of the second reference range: 4.63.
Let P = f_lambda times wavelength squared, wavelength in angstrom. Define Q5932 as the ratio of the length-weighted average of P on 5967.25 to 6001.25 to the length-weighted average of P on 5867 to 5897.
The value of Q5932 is 1.55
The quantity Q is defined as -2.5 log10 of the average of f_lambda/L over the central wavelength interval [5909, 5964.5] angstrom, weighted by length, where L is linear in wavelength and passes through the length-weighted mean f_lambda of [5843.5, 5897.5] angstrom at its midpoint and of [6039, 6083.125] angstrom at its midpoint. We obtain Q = 0.078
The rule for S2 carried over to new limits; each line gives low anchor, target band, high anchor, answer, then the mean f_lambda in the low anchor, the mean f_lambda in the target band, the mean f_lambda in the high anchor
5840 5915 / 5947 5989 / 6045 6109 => 2.3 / 4.85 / 5.61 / 7.24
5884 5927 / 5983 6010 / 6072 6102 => -3.3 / 3.95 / 6.26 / 7.21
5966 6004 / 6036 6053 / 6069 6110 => -1.0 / 6.04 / 7.12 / 7.24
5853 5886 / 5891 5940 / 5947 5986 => 8.7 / 5.3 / 4.48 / 5.58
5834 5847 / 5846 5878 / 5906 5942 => 3.8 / 6.97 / 5.73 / 5.11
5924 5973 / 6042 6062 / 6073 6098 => -1.4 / 5.53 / 7.3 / 7.24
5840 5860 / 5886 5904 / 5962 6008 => 9.6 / 6.37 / 2.91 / 6.02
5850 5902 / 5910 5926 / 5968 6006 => 0.7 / 4.56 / 4.91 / 6.06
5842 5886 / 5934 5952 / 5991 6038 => 0.9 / 5.6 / 5.77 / 6.51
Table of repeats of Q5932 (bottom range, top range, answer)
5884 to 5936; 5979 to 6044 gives 1.59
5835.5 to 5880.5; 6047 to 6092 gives 1.30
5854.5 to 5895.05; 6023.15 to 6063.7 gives 1.61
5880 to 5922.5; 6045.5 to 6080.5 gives 1.96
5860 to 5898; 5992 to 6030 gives 1.57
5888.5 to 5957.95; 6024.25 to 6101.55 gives 1.59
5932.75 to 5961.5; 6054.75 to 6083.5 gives 1.34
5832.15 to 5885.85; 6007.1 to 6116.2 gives 1.29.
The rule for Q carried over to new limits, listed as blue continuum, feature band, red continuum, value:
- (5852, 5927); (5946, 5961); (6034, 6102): 0.02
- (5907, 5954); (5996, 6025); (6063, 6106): -0.02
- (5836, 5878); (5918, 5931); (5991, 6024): 0.24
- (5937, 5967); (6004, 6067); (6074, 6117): -0.04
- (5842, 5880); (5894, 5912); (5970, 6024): 0.49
